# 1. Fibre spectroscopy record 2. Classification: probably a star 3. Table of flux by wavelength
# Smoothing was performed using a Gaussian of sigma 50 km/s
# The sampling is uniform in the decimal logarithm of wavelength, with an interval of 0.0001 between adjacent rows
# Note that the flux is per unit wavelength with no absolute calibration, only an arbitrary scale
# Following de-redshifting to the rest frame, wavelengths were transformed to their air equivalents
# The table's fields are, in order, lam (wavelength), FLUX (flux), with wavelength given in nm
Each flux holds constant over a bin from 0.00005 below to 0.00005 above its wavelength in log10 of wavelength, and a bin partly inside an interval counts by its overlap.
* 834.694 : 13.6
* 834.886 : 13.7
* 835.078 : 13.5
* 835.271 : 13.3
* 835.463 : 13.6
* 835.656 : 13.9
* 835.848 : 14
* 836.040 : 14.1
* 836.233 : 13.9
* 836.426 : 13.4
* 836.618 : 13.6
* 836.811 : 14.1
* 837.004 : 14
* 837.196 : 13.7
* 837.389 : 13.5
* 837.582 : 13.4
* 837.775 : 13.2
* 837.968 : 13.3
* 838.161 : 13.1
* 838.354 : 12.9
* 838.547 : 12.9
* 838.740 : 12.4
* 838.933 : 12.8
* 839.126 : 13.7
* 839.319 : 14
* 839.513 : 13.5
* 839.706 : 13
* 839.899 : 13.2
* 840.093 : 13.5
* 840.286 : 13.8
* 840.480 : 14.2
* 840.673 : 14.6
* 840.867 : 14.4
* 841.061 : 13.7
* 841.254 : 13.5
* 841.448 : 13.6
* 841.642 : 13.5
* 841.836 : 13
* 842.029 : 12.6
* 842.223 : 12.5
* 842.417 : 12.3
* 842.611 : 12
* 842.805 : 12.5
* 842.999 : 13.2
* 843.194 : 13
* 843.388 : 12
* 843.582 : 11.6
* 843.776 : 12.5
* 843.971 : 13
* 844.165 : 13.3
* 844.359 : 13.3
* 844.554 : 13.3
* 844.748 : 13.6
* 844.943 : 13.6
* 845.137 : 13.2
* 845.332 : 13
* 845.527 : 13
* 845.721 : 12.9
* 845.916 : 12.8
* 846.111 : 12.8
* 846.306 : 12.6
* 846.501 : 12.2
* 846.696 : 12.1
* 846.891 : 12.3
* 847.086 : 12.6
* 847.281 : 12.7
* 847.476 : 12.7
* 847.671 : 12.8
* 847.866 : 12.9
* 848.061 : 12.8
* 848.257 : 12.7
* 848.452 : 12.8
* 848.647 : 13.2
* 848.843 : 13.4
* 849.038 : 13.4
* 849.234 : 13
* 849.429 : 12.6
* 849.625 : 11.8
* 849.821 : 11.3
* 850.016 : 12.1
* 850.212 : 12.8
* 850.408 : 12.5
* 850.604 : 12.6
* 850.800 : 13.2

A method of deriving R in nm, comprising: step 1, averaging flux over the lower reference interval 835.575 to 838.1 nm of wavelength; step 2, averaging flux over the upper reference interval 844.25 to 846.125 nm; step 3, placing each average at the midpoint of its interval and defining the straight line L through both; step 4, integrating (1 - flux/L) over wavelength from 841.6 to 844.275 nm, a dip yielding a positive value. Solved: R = 0.14 nm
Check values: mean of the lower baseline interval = 13.7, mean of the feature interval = 12.6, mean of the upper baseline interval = 13.2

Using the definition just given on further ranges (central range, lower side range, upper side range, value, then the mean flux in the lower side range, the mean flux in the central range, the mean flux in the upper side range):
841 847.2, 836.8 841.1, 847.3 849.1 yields 0.17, 13.5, 12.8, 13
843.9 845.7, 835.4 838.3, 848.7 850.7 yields -0.04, 13.6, 13.3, 12.6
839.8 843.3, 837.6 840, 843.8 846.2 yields -0.03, 13.2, 13.3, 13.1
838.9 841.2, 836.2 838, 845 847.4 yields -0.07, 13.6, 13.7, 12.7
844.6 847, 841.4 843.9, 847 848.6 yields -0.03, 12.6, 12.8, 12.8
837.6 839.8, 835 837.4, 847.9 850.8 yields 0.06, 13.7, 13.2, 12.7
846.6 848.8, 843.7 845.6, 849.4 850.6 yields -0.02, 13.2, 12.7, 12.2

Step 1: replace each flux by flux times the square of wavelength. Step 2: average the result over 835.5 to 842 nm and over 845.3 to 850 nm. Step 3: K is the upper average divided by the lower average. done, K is 0.96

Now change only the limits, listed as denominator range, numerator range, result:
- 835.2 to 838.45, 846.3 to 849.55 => 0.96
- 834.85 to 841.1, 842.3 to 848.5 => 0.96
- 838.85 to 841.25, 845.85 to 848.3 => 0.94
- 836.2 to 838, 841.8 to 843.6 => 0.93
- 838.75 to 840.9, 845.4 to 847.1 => 0.94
